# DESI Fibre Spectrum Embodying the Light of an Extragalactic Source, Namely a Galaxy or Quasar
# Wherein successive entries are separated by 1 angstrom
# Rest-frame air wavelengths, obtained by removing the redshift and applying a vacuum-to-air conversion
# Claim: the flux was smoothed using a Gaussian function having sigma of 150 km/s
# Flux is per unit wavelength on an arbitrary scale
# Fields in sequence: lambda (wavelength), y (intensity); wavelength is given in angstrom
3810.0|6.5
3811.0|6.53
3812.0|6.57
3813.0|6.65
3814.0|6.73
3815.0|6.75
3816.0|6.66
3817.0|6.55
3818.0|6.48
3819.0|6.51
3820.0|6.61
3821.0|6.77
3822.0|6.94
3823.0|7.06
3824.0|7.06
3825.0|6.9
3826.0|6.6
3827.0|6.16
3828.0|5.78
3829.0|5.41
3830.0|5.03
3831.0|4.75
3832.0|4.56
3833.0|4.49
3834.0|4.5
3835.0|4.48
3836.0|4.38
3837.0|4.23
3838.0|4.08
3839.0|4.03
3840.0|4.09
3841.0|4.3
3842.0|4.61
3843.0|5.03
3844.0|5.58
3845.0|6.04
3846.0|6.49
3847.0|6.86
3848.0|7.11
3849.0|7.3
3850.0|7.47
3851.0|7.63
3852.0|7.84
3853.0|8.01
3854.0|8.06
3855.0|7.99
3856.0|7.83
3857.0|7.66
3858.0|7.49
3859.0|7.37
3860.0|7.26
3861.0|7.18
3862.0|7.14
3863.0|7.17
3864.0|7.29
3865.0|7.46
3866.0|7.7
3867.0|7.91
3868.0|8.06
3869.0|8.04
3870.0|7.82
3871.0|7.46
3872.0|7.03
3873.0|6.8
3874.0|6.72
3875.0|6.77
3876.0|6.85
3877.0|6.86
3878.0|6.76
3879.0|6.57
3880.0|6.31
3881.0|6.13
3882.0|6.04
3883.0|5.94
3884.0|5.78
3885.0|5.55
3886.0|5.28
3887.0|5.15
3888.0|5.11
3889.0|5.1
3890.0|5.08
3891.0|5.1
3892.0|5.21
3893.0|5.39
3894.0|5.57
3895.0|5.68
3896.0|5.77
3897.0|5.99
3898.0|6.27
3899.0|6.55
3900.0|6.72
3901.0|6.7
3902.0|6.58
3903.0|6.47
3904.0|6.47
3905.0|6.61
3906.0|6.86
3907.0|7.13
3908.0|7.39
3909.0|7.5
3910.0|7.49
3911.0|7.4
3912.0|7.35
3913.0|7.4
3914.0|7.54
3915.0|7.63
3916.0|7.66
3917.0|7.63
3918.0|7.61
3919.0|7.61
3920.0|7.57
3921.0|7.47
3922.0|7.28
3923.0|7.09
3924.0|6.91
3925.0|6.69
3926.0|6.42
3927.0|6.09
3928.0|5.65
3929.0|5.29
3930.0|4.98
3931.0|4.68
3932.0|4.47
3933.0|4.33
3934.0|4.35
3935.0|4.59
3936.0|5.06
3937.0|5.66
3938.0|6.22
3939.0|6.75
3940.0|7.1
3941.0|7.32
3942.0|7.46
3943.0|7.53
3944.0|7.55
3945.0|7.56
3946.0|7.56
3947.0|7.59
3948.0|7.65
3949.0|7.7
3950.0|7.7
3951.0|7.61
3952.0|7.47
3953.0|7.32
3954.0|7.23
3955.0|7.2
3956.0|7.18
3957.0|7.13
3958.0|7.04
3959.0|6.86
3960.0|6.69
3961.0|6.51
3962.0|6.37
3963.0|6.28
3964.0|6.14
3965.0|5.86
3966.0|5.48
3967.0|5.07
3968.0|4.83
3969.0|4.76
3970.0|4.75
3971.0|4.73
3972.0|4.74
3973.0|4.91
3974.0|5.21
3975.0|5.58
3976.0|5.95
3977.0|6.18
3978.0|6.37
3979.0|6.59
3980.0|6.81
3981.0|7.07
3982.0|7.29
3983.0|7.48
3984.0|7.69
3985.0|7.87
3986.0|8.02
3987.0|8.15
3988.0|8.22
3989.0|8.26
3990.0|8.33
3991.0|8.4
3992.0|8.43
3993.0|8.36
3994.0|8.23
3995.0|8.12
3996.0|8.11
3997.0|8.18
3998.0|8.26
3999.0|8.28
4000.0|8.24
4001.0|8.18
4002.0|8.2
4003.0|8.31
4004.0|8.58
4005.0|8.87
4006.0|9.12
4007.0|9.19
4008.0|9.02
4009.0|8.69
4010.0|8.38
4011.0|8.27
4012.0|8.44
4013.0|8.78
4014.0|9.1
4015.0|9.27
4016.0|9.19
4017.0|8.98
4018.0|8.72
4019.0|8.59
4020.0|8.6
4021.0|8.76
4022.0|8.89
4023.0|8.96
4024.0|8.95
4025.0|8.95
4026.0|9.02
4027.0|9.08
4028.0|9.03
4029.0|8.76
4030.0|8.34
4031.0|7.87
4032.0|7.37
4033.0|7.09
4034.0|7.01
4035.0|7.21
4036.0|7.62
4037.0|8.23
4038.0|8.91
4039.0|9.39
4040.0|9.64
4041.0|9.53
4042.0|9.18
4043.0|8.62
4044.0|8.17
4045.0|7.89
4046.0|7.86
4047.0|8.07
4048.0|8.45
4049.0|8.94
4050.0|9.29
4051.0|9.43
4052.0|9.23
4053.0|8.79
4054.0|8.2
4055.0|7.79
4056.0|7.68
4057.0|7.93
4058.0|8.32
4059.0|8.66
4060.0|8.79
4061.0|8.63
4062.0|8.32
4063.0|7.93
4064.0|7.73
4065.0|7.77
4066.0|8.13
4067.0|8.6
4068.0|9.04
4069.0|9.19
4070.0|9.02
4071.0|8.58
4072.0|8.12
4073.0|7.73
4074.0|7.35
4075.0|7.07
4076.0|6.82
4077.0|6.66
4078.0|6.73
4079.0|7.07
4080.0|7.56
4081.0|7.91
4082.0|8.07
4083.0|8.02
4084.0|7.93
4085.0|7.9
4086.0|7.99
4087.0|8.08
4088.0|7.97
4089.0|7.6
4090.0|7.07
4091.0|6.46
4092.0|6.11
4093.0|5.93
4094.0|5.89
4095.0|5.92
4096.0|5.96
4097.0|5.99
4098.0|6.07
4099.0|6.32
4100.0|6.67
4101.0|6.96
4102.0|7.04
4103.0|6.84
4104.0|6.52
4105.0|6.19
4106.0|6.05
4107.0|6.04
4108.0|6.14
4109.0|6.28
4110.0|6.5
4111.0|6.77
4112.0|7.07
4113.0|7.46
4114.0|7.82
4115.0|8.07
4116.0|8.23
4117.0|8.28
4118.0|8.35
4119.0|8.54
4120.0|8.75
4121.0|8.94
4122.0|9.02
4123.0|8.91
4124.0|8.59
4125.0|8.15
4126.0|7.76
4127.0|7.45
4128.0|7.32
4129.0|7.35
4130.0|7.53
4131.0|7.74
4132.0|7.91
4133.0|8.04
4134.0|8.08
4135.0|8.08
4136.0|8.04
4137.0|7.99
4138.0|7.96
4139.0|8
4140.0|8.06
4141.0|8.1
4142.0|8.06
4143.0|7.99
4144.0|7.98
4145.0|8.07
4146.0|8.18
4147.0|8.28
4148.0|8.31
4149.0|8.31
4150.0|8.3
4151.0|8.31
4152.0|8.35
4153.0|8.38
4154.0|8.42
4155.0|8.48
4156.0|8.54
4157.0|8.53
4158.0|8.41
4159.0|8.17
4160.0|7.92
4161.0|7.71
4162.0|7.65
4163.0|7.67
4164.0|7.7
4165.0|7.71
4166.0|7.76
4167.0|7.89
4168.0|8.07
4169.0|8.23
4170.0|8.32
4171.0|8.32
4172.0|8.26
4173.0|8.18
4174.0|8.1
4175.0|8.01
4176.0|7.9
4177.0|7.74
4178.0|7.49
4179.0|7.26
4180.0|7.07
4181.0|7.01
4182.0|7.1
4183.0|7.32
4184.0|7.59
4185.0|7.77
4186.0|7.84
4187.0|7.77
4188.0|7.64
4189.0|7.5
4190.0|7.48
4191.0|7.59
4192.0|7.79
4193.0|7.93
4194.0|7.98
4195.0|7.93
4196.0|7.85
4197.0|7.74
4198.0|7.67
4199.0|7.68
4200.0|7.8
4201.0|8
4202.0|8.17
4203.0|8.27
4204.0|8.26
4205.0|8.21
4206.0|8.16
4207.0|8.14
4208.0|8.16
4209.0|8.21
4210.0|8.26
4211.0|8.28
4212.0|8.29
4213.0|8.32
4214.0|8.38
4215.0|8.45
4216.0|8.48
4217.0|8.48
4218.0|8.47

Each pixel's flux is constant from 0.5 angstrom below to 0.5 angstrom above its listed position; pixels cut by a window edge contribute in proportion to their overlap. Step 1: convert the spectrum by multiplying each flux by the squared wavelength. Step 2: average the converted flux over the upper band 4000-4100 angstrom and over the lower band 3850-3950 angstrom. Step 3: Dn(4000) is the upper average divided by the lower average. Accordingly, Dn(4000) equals 1.30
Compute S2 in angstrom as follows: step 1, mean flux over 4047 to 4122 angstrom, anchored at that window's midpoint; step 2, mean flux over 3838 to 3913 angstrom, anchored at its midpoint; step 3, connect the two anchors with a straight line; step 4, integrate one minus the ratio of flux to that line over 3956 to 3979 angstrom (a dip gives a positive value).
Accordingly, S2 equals 3.89 angstrom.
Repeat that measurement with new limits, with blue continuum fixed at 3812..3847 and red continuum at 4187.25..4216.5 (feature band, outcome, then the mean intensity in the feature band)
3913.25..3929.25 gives -2.0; 7.04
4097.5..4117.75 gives 1.5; 6.88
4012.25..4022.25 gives -2.9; 8.88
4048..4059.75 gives -2.4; 8.57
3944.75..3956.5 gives -1.9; 7.48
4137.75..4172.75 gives -1.8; 8.13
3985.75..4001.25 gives -3.5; 8.24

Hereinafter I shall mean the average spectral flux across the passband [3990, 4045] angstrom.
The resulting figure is 8.54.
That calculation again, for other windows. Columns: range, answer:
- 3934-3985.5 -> 6.51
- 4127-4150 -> 7.97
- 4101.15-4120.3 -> 7.19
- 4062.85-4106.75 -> 7.27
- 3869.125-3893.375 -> 6.15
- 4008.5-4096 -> 8.17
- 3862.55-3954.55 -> 6.63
